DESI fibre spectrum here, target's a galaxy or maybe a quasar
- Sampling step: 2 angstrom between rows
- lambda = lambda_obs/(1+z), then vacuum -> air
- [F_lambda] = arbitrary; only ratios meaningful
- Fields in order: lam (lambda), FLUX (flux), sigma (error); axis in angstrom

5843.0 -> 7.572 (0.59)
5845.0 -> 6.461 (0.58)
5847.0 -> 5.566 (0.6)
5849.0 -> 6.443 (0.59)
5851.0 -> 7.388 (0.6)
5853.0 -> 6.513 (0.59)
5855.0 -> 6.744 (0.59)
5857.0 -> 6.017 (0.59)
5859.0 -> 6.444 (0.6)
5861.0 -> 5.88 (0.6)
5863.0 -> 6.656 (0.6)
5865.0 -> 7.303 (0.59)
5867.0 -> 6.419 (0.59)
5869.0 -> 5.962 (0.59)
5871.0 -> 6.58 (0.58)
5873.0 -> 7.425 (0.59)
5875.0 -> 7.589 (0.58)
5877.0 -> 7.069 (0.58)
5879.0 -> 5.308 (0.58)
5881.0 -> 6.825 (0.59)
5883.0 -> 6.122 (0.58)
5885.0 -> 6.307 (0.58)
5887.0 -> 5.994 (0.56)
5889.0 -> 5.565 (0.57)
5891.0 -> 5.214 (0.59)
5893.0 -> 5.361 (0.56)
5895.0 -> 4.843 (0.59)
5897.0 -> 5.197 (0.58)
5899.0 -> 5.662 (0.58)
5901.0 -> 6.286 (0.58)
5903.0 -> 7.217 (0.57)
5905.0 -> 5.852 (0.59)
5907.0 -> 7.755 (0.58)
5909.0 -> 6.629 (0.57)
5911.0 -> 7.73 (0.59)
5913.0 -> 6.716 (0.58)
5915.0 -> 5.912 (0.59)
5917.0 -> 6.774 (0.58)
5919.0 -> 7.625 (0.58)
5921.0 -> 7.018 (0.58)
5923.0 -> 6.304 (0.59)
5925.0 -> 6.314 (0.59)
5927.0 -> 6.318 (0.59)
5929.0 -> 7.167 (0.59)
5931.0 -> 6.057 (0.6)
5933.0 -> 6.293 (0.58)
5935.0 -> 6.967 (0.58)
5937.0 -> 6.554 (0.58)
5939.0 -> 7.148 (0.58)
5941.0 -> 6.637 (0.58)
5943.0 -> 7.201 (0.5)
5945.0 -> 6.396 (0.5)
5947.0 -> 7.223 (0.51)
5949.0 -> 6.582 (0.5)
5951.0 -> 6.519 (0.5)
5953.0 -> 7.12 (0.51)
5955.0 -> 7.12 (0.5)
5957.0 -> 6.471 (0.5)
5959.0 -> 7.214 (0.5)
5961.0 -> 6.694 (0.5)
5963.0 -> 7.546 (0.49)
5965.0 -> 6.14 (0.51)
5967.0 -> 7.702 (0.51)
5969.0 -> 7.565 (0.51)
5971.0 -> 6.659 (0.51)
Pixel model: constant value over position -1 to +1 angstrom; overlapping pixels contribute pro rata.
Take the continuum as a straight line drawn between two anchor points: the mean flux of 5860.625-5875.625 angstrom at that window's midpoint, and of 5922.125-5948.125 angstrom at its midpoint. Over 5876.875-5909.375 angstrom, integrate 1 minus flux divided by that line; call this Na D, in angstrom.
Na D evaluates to 3.3 angstrom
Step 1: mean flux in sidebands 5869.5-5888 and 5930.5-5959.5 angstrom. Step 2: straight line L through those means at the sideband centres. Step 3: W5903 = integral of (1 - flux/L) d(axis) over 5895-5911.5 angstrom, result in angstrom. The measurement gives 0.6 angstrom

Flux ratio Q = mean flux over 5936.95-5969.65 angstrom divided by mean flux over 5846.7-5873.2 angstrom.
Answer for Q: 1.06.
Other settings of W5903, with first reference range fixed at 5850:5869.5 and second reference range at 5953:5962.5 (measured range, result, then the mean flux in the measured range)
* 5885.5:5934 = 3.0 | 6.32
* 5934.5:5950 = 0.1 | 6.83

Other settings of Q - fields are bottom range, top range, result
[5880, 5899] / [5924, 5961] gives 1.18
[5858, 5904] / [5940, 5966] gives 1.10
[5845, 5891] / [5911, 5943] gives 1.04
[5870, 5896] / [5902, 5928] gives 1.10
